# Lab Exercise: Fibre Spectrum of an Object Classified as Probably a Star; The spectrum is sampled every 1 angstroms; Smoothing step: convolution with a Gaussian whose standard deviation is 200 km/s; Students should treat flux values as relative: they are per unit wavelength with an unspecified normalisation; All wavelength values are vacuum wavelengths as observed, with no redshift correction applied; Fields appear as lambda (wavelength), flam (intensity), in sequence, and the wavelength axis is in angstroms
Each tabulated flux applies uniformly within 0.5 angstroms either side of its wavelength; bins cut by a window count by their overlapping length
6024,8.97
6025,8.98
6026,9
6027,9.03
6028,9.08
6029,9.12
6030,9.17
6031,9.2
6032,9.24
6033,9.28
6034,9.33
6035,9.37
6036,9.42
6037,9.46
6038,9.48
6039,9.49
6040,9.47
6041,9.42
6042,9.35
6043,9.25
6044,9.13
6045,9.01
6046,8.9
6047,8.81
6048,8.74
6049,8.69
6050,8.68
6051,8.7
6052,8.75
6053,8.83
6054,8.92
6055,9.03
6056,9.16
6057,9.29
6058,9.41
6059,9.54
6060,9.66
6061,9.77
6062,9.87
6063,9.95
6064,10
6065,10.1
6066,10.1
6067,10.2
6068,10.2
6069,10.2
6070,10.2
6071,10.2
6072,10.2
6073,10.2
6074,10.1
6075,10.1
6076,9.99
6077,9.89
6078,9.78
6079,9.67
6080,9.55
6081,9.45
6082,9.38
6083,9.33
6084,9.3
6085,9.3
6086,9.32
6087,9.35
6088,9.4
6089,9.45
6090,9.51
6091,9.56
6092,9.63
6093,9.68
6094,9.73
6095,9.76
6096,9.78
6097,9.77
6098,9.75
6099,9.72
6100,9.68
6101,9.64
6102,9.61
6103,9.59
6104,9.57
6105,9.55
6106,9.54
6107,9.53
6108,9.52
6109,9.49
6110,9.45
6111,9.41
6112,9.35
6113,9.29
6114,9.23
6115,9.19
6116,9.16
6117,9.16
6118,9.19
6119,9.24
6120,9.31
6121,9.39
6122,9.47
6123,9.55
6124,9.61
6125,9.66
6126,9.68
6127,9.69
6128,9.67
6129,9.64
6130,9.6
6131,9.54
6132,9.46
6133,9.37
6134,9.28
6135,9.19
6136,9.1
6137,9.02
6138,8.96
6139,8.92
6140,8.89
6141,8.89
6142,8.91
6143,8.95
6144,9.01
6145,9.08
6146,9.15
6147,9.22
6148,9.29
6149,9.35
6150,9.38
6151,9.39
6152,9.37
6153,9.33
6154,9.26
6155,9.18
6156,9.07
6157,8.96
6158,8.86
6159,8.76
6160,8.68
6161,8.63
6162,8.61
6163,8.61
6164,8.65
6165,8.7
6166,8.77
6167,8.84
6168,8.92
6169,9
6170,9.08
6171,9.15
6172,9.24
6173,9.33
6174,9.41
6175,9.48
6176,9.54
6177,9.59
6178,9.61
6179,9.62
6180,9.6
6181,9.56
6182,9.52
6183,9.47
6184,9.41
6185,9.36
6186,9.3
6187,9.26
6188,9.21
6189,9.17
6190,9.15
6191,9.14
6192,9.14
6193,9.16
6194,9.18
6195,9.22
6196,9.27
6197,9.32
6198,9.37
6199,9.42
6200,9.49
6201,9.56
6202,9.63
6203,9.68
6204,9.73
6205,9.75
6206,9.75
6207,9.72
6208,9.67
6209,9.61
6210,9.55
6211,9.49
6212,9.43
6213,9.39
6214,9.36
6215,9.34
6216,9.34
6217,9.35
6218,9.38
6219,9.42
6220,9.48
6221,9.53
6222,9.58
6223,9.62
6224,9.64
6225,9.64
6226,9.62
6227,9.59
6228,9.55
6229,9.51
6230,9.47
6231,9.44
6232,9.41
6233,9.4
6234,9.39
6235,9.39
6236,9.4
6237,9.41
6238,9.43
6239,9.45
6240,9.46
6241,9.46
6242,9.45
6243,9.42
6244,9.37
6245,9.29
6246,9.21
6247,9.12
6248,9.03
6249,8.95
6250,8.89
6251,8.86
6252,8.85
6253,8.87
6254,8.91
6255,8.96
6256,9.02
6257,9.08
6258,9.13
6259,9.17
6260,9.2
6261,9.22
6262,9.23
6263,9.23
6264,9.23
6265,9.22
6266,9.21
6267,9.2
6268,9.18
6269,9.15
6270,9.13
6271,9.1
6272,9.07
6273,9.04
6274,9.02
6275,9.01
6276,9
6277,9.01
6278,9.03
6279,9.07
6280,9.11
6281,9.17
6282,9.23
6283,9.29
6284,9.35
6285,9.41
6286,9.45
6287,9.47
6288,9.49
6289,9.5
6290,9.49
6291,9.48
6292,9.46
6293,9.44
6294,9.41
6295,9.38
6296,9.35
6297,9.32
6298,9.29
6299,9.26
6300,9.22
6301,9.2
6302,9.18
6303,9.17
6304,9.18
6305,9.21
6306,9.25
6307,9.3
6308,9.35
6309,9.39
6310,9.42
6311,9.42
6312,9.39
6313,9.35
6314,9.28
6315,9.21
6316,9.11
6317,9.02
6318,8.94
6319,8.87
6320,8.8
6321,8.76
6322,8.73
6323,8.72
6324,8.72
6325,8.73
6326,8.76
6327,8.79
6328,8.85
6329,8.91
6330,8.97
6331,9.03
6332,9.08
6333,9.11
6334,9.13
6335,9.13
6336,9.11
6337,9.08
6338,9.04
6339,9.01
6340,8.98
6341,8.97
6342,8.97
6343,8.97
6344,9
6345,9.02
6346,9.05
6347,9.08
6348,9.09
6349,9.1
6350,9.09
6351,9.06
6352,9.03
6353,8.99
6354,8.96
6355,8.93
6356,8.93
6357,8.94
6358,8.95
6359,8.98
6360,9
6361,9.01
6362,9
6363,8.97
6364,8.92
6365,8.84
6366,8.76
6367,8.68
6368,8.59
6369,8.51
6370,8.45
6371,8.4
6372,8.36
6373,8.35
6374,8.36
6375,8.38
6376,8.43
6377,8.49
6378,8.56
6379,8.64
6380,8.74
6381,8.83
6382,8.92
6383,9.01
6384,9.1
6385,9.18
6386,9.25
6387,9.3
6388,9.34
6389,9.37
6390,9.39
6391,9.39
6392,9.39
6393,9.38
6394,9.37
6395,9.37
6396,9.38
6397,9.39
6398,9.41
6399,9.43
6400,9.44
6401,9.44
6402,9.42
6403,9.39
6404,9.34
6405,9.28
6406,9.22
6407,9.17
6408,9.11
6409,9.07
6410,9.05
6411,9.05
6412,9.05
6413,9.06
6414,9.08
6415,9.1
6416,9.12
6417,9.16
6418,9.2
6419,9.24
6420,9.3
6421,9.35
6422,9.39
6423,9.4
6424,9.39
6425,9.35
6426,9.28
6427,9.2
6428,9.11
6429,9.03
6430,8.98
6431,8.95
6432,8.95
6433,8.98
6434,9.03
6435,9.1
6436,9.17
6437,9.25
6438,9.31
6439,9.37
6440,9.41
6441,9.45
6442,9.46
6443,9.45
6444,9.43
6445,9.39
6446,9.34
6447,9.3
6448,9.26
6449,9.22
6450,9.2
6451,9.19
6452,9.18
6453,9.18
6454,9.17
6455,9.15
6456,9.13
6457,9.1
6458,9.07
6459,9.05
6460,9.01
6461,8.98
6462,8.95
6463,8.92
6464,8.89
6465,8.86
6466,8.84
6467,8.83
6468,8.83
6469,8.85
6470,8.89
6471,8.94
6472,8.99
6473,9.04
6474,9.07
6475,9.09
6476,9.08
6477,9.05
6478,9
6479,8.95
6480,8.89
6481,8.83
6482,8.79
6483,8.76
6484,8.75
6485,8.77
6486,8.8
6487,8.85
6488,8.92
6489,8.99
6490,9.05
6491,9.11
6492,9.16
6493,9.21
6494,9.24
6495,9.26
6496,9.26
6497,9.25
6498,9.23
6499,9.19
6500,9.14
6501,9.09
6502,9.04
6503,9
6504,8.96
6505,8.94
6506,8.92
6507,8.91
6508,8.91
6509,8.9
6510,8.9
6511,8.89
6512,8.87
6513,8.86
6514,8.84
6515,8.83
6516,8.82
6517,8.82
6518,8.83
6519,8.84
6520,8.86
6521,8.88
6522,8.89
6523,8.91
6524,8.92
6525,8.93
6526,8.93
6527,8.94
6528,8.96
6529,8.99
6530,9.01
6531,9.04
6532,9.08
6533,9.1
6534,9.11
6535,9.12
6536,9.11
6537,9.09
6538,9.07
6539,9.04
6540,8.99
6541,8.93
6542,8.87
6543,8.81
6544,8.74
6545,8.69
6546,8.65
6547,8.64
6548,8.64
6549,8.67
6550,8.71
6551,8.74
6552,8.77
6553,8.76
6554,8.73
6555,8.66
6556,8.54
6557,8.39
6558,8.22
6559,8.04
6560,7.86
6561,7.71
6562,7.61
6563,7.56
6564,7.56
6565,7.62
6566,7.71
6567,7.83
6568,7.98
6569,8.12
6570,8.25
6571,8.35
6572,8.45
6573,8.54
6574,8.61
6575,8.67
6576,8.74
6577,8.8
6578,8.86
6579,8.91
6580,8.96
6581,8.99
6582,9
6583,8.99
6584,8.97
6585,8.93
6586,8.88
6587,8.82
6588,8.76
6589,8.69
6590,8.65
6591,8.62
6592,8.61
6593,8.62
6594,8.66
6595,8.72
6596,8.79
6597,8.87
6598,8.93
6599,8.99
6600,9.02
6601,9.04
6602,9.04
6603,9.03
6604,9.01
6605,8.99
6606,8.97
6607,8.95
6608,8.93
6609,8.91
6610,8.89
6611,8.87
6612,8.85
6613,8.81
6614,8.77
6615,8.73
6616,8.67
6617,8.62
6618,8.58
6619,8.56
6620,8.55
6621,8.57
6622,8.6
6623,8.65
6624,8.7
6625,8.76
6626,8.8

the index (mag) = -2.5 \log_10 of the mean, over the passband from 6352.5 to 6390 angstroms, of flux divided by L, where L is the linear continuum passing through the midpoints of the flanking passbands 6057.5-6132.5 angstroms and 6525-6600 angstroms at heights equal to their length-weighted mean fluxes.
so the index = 0.03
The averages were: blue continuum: 9.64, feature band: 8.83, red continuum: 8.65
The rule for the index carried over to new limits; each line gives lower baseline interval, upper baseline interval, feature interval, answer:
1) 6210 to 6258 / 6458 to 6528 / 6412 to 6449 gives -0.022 mag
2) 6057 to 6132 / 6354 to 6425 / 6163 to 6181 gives 0.032 mag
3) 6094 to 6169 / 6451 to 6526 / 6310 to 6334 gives 0.014 mag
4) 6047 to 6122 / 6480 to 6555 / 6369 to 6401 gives 0.015 mag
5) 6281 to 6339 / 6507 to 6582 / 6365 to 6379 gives 0.066 mag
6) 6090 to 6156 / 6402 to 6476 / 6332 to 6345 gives 0.022 mag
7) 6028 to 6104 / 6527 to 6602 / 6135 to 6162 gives 0.037 mag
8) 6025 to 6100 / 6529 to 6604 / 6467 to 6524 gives -0.023 mag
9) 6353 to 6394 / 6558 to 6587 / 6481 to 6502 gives -0.056 mag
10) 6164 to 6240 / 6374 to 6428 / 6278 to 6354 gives 0.014 mag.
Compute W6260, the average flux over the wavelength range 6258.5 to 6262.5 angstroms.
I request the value 9.21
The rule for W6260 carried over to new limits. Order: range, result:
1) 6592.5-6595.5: 8.67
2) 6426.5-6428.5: 9.15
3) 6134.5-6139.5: 9.04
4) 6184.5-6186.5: 9.33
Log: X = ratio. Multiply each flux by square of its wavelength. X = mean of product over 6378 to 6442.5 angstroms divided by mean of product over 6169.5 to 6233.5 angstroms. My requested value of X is 1.0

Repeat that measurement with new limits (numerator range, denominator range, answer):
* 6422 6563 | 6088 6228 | 1.06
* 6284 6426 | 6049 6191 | 1.04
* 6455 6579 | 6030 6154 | 1.07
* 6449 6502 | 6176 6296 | 1.04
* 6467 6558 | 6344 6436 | 1.02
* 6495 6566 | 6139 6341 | 1.04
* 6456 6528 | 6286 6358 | 1.04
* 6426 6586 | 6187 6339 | 1.04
